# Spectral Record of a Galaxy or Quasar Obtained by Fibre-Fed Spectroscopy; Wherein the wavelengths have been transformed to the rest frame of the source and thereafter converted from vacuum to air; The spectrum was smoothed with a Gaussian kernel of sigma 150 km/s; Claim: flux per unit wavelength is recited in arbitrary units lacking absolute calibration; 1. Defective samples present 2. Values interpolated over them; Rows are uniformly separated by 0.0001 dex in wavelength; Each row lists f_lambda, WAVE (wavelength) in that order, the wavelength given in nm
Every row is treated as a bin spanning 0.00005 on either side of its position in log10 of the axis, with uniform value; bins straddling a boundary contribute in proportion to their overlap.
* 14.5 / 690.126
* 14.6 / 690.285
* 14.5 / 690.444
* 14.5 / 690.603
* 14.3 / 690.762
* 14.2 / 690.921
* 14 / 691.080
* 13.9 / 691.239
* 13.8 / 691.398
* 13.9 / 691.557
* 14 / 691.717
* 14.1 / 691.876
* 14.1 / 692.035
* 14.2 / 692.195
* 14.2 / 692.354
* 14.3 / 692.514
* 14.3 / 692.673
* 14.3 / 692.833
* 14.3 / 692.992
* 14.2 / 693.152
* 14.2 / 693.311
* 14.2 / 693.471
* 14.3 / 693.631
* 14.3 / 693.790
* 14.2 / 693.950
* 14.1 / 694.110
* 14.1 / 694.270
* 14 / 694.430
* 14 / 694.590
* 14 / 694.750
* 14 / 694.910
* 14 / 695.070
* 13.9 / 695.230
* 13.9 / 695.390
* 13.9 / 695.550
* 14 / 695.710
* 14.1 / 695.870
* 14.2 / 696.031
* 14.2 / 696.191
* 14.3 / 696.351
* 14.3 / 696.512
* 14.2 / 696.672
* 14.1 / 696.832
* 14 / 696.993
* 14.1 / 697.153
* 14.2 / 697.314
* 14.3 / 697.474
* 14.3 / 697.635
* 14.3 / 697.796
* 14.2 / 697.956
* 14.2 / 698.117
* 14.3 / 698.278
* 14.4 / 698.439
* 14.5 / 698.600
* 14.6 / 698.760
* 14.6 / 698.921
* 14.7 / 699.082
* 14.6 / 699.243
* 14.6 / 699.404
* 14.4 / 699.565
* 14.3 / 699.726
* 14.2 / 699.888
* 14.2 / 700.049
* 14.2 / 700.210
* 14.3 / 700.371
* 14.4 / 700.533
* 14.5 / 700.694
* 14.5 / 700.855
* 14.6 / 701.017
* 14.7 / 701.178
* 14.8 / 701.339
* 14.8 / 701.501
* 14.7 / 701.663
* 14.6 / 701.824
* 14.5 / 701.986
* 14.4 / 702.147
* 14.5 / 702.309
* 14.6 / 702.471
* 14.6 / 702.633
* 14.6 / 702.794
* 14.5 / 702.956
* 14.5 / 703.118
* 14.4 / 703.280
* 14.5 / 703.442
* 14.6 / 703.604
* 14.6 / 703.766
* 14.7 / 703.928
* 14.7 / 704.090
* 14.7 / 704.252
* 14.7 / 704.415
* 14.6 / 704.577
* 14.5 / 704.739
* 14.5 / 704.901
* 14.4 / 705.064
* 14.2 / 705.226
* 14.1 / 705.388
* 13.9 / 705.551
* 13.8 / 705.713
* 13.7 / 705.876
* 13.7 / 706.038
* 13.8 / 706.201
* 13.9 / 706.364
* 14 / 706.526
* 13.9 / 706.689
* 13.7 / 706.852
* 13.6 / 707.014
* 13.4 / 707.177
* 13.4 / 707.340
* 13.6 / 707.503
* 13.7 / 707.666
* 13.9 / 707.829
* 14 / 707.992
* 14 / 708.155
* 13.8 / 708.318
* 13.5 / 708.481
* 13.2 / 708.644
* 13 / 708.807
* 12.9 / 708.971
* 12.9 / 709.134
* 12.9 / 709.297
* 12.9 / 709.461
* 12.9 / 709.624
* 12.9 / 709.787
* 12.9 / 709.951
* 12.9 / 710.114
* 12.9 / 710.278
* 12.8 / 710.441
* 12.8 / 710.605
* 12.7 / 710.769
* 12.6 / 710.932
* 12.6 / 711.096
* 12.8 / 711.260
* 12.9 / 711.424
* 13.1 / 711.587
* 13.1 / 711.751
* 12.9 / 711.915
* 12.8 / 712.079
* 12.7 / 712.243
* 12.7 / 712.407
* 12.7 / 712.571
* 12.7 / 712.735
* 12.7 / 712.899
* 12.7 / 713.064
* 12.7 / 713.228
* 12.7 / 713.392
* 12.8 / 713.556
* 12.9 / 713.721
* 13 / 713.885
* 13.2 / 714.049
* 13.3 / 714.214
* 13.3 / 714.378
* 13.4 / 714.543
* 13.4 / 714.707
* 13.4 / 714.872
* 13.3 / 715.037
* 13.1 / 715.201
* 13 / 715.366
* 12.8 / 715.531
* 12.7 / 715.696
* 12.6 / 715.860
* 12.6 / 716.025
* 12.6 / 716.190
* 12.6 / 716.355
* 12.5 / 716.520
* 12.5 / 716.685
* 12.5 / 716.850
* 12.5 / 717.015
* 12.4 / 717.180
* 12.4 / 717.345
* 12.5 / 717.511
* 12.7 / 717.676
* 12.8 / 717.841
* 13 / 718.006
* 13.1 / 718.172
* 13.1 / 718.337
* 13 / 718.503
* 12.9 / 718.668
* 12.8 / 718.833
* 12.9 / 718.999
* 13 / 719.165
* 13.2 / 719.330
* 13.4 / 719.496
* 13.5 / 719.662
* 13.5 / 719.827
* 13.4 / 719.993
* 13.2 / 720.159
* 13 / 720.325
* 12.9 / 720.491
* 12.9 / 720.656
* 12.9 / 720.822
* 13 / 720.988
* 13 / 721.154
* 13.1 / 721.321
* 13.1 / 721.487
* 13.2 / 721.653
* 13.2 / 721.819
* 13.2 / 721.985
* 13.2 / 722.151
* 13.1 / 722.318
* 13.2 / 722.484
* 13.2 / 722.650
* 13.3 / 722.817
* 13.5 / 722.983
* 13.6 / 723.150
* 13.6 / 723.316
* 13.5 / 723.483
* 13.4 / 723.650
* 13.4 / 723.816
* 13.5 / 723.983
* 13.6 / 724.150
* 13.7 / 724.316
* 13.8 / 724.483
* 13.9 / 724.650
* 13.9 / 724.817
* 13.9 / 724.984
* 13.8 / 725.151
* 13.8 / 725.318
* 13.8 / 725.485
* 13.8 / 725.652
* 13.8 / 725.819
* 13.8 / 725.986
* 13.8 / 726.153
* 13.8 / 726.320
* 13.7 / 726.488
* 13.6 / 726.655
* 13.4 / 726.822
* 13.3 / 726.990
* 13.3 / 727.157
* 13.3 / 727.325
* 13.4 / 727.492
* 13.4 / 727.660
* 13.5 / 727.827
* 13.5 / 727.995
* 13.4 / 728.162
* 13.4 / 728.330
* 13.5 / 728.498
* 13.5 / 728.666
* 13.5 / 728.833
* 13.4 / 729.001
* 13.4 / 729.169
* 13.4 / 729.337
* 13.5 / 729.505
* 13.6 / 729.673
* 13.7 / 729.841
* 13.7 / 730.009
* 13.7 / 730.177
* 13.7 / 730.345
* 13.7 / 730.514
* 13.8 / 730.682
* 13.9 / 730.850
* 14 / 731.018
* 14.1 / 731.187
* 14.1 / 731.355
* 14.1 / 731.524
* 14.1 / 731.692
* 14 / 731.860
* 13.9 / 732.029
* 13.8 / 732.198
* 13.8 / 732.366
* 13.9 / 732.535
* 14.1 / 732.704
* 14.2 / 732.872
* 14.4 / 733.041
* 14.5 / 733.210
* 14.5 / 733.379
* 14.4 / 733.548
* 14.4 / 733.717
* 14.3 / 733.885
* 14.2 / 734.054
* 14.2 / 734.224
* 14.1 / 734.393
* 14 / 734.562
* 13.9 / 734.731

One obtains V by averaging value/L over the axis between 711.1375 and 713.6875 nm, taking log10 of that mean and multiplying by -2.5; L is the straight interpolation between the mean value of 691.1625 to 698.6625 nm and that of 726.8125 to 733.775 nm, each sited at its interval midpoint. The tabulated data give 0.09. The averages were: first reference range 14.1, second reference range 13.8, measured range 12.8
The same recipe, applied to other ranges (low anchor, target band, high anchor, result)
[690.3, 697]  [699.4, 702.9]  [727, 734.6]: -0.032 mag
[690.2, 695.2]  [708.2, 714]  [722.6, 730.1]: 0.077 mag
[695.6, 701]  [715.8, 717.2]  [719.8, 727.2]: 0.095 mag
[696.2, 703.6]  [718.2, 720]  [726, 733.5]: 0.067 mag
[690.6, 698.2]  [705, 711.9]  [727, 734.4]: 0.051 mag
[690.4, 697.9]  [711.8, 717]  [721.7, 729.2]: 0.072 mag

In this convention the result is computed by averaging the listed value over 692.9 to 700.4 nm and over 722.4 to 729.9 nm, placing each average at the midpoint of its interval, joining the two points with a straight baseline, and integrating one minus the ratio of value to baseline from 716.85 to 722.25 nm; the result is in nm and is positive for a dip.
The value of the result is 0.28 nm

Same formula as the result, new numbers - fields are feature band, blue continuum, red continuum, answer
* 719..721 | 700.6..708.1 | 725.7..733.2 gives 0.11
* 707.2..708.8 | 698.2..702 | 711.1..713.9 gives -0.03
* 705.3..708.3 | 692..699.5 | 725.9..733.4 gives 0.06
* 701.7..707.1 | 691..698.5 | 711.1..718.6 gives -0.31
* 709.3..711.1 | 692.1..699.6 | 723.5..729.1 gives 0.14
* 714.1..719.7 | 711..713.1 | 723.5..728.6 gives 0.07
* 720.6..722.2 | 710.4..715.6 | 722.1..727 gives 0.04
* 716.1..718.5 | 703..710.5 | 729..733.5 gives 0.20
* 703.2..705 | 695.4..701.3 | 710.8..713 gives -0.12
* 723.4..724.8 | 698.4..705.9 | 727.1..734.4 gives 0.04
